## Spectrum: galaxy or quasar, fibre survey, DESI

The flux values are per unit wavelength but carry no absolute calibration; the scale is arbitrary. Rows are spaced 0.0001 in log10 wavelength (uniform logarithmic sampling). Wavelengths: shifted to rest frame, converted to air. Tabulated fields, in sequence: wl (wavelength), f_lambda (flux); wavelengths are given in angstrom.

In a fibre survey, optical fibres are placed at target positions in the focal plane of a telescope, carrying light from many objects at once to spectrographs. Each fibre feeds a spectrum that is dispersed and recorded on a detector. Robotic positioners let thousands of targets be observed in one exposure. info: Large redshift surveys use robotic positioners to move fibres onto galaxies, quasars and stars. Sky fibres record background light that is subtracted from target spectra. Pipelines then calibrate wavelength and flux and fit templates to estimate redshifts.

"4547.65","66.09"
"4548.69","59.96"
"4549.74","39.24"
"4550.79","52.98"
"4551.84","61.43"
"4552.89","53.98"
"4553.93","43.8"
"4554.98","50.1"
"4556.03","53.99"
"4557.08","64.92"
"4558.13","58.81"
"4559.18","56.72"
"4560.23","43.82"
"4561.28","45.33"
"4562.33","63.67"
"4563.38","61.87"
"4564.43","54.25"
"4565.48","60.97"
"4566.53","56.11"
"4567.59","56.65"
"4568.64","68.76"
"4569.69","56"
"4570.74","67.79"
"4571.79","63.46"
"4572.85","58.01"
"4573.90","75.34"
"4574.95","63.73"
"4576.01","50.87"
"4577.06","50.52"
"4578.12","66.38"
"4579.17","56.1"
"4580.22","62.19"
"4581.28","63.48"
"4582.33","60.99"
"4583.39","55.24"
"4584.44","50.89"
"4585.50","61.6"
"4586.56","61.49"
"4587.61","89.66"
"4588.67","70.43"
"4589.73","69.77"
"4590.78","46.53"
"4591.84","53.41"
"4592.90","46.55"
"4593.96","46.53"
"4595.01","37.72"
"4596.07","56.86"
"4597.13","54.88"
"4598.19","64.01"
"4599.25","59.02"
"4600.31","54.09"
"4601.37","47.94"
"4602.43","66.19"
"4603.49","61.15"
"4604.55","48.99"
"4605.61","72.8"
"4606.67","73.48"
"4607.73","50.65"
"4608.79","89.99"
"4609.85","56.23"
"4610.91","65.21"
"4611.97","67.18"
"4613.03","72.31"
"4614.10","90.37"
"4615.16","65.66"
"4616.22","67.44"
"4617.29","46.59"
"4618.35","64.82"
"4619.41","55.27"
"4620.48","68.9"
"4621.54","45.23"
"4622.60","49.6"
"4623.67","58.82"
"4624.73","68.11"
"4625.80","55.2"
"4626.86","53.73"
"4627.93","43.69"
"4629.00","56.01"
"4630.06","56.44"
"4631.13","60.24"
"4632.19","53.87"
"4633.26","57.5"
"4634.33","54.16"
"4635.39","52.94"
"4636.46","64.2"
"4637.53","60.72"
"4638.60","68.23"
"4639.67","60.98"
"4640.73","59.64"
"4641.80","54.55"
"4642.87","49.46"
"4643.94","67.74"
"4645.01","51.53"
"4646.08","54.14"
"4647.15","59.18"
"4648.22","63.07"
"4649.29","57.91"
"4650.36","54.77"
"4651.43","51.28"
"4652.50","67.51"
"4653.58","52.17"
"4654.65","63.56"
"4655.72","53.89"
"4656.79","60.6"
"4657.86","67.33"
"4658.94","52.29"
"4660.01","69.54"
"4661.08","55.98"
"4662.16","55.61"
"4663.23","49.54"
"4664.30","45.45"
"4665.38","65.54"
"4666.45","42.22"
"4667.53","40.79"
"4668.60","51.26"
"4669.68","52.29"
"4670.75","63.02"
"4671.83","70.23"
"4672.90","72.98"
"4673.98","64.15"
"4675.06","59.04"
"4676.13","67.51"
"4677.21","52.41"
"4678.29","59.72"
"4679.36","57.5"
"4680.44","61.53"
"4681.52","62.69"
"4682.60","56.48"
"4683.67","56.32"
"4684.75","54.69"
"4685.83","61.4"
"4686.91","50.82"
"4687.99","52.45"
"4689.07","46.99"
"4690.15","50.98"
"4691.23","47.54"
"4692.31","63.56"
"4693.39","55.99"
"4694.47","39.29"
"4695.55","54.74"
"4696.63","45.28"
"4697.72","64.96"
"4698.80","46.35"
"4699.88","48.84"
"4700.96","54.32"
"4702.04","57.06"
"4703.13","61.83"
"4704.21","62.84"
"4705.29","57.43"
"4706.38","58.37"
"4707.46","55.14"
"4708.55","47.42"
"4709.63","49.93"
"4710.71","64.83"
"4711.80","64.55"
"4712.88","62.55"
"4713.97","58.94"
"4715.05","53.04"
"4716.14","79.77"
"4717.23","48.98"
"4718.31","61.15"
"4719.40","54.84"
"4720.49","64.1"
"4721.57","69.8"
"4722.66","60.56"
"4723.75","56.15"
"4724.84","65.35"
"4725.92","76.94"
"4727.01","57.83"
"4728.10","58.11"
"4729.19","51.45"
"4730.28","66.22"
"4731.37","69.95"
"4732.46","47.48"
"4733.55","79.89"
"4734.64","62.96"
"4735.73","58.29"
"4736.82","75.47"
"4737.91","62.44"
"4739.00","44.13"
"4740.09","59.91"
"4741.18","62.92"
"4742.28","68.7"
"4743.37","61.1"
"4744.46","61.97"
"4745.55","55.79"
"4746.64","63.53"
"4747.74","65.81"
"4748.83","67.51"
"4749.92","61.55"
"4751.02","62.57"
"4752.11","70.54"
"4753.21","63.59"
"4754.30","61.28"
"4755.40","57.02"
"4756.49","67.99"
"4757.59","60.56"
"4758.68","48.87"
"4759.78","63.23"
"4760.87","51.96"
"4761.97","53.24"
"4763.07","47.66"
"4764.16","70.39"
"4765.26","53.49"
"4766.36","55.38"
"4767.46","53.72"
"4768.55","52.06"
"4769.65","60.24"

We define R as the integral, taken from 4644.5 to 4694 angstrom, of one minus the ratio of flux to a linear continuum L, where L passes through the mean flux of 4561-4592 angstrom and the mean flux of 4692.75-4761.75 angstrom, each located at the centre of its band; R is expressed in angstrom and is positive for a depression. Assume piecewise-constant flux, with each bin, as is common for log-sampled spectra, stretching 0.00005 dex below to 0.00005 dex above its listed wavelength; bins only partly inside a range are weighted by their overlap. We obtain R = 2.6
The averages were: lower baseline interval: 60.9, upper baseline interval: 59.9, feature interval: 57.1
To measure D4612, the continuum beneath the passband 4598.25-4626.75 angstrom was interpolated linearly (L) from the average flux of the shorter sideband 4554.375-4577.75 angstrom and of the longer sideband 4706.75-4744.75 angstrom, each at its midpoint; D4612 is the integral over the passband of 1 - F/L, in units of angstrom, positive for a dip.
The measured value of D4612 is -1.5 angstrom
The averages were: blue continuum 58.2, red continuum 61.2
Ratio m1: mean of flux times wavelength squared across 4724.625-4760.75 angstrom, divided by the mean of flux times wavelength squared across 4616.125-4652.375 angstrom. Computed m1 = 1.1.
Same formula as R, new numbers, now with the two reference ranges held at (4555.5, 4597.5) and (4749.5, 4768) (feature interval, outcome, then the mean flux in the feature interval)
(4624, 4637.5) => 0.49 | 56.5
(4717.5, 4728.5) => -0.62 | 62.2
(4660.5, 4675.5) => 0.62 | 56.3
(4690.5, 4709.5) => 1.54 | 54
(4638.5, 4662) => 0.03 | 58.6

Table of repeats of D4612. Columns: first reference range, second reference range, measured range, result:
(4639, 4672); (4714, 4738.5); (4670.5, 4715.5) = 2.1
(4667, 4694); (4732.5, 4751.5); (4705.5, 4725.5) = 0.2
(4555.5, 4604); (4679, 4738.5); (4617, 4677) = 1.0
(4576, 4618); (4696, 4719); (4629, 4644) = 0.3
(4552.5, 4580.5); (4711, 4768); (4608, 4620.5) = -1.8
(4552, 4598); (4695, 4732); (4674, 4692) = 0.7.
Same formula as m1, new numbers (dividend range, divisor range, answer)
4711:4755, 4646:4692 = 1.12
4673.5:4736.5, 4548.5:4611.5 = 1.05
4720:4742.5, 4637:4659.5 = 1.11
